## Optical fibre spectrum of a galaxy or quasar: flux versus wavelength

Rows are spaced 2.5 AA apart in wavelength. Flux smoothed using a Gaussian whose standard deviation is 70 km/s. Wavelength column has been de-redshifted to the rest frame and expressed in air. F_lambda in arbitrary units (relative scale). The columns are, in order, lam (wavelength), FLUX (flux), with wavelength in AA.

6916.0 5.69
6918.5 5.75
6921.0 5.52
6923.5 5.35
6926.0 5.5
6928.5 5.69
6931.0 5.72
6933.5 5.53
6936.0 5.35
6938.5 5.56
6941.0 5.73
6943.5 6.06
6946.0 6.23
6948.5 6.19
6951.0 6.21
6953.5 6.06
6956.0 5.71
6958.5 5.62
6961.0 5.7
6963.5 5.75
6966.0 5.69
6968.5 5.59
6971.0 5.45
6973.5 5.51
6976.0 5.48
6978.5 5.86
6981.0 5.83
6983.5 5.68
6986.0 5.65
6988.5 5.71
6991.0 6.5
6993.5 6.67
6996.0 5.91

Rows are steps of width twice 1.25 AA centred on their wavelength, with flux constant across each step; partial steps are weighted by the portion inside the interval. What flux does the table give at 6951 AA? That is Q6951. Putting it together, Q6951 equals 6.21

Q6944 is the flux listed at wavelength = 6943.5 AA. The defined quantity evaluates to 6.06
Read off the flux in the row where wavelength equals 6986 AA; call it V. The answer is 5.65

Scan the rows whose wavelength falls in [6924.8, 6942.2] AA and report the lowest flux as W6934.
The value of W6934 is 5.35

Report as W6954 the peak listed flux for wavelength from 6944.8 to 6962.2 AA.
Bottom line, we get 6.23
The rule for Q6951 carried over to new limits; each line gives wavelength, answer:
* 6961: 5.7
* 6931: 5.72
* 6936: 5.35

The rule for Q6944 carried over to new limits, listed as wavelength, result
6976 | 5.48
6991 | 6.5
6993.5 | 6.67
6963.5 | 5.75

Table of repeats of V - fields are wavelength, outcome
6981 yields 5.83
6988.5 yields 5.71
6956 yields 5.71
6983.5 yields 5.68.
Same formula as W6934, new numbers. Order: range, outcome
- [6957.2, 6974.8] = 5.45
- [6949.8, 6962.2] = 5.62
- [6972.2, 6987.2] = 5.48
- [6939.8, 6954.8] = 5.73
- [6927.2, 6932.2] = 5.69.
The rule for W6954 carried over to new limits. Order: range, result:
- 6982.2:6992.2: 6.5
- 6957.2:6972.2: 5.75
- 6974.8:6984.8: 5.86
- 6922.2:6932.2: 5.72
